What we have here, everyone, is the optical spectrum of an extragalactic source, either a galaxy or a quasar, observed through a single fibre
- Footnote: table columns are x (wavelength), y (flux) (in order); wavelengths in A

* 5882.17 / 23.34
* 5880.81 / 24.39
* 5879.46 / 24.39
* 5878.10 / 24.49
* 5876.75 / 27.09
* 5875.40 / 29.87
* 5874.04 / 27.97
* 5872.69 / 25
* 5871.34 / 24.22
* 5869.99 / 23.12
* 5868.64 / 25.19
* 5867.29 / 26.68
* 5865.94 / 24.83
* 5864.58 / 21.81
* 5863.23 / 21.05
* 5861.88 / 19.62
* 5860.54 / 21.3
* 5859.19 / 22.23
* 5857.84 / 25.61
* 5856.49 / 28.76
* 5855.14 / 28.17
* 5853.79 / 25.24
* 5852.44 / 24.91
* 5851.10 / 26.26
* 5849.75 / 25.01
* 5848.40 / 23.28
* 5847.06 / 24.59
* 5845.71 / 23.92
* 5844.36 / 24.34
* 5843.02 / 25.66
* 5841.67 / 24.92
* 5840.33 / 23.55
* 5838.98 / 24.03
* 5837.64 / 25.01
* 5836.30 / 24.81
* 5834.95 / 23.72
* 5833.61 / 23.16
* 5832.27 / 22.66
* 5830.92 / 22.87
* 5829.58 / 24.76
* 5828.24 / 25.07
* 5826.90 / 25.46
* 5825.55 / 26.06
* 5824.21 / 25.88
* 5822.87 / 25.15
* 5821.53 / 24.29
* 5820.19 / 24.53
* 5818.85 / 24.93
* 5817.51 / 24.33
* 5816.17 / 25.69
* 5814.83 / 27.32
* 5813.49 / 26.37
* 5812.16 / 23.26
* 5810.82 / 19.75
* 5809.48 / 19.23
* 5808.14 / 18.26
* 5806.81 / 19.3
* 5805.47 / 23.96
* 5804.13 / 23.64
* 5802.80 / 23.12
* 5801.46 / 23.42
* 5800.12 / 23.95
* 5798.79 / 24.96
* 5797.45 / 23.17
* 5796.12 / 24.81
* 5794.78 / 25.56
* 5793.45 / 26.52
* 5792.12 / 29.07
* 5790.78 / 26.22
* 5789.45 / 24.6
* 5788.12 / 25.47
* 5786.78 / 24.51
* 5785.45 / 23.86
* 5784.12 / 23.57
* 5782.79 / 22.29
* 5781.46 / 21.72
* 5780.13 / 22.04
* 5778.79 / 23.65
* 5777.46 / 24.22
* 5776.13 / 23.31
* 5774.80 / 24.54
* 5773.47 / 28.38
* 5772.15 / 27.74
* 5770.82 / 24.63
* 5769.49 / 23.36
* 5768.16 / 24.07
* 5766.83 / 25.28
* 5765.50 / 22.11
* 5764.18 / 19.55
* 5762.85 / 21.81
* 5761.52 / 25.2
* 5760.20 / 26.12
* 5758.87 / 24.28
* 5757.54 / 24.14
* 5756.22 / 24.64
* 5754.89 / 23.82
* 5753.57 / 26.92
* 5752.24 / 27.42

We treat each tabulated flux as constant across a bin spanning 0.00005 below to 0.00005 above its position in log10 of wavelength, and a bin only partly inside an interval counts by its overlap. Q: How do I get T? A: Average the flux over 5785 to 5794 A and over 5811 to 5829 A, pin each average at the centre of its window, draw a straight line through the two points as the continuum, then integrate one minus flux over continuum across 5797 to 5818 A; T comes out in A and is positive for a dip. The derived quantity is 1.9 A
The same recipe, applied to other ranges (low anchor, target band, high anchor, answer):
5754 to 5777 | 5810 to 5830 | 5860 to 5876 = -0.4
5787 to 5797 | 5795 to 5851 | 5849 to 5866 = 2.4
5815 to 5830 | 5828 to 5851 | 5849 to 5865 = 0.4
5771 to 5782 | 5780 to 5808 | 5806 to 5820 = -0.3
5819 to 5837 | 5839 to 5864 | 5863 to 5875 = 0.3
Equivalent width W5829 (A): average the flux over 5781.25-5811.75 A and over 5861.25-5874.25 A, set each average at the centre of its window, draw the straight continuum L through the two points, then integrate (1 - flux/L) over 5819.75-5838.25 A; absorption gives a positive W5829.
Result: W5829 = -0.7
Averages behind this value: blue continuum 23.5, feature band 24.5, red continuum 23.8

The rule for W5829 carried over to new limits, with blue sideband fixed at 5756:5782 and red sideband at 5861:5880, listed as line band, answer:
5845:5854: -0.1 A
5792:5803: -0.3 A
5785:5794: -0.6 A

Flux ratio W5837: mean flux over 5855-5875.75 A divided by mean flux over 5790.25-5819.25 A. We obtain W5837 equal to 1.0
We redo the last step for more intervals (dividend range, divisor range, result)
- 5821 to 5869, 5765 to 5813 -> 1.03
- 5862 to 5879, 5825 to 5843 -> 1.02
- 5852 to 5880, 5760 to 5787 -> 1.04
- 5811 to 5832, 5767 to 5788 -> 1.03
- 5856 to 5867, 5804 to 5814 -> 1.08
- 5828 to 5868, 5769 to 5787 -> 1.00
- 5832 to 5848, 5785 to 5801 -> 0.96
